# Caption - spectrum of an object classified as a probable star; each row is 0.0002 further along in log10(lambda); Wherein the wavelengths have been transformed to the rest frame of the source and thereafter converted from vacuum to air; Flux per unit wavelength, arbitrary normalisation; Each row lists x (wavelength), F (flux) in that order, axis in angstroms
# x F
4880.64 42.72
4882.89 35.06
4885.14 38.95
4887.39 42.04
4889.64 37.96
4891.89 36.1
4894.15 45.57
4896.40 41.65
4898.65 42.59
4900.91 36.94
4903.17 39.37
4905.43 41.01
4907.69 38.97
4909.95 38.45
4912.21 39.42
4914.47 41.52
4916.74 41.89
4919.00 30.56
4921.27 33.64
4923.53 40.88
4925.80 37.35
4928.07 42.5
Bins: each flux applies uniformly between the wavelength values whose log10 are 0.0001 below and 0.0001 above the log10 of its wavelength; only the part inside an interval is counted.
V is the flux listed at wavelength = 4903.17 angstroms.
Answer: 39.37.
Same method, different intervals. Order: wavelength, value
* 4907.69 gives 38.97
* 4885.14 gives 38.95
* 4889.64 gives 37.96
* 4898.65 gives 42.59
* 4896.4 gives 41.65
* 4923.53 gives 40.88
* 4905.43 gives 41.01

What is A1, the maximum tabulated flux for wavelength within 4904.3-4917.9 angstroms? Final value 41.89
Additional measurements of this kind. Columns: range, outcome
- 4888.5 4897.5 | 45.57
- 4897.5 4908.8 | 42.59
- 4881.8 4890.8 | 42.04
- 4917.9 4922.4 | 33.64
